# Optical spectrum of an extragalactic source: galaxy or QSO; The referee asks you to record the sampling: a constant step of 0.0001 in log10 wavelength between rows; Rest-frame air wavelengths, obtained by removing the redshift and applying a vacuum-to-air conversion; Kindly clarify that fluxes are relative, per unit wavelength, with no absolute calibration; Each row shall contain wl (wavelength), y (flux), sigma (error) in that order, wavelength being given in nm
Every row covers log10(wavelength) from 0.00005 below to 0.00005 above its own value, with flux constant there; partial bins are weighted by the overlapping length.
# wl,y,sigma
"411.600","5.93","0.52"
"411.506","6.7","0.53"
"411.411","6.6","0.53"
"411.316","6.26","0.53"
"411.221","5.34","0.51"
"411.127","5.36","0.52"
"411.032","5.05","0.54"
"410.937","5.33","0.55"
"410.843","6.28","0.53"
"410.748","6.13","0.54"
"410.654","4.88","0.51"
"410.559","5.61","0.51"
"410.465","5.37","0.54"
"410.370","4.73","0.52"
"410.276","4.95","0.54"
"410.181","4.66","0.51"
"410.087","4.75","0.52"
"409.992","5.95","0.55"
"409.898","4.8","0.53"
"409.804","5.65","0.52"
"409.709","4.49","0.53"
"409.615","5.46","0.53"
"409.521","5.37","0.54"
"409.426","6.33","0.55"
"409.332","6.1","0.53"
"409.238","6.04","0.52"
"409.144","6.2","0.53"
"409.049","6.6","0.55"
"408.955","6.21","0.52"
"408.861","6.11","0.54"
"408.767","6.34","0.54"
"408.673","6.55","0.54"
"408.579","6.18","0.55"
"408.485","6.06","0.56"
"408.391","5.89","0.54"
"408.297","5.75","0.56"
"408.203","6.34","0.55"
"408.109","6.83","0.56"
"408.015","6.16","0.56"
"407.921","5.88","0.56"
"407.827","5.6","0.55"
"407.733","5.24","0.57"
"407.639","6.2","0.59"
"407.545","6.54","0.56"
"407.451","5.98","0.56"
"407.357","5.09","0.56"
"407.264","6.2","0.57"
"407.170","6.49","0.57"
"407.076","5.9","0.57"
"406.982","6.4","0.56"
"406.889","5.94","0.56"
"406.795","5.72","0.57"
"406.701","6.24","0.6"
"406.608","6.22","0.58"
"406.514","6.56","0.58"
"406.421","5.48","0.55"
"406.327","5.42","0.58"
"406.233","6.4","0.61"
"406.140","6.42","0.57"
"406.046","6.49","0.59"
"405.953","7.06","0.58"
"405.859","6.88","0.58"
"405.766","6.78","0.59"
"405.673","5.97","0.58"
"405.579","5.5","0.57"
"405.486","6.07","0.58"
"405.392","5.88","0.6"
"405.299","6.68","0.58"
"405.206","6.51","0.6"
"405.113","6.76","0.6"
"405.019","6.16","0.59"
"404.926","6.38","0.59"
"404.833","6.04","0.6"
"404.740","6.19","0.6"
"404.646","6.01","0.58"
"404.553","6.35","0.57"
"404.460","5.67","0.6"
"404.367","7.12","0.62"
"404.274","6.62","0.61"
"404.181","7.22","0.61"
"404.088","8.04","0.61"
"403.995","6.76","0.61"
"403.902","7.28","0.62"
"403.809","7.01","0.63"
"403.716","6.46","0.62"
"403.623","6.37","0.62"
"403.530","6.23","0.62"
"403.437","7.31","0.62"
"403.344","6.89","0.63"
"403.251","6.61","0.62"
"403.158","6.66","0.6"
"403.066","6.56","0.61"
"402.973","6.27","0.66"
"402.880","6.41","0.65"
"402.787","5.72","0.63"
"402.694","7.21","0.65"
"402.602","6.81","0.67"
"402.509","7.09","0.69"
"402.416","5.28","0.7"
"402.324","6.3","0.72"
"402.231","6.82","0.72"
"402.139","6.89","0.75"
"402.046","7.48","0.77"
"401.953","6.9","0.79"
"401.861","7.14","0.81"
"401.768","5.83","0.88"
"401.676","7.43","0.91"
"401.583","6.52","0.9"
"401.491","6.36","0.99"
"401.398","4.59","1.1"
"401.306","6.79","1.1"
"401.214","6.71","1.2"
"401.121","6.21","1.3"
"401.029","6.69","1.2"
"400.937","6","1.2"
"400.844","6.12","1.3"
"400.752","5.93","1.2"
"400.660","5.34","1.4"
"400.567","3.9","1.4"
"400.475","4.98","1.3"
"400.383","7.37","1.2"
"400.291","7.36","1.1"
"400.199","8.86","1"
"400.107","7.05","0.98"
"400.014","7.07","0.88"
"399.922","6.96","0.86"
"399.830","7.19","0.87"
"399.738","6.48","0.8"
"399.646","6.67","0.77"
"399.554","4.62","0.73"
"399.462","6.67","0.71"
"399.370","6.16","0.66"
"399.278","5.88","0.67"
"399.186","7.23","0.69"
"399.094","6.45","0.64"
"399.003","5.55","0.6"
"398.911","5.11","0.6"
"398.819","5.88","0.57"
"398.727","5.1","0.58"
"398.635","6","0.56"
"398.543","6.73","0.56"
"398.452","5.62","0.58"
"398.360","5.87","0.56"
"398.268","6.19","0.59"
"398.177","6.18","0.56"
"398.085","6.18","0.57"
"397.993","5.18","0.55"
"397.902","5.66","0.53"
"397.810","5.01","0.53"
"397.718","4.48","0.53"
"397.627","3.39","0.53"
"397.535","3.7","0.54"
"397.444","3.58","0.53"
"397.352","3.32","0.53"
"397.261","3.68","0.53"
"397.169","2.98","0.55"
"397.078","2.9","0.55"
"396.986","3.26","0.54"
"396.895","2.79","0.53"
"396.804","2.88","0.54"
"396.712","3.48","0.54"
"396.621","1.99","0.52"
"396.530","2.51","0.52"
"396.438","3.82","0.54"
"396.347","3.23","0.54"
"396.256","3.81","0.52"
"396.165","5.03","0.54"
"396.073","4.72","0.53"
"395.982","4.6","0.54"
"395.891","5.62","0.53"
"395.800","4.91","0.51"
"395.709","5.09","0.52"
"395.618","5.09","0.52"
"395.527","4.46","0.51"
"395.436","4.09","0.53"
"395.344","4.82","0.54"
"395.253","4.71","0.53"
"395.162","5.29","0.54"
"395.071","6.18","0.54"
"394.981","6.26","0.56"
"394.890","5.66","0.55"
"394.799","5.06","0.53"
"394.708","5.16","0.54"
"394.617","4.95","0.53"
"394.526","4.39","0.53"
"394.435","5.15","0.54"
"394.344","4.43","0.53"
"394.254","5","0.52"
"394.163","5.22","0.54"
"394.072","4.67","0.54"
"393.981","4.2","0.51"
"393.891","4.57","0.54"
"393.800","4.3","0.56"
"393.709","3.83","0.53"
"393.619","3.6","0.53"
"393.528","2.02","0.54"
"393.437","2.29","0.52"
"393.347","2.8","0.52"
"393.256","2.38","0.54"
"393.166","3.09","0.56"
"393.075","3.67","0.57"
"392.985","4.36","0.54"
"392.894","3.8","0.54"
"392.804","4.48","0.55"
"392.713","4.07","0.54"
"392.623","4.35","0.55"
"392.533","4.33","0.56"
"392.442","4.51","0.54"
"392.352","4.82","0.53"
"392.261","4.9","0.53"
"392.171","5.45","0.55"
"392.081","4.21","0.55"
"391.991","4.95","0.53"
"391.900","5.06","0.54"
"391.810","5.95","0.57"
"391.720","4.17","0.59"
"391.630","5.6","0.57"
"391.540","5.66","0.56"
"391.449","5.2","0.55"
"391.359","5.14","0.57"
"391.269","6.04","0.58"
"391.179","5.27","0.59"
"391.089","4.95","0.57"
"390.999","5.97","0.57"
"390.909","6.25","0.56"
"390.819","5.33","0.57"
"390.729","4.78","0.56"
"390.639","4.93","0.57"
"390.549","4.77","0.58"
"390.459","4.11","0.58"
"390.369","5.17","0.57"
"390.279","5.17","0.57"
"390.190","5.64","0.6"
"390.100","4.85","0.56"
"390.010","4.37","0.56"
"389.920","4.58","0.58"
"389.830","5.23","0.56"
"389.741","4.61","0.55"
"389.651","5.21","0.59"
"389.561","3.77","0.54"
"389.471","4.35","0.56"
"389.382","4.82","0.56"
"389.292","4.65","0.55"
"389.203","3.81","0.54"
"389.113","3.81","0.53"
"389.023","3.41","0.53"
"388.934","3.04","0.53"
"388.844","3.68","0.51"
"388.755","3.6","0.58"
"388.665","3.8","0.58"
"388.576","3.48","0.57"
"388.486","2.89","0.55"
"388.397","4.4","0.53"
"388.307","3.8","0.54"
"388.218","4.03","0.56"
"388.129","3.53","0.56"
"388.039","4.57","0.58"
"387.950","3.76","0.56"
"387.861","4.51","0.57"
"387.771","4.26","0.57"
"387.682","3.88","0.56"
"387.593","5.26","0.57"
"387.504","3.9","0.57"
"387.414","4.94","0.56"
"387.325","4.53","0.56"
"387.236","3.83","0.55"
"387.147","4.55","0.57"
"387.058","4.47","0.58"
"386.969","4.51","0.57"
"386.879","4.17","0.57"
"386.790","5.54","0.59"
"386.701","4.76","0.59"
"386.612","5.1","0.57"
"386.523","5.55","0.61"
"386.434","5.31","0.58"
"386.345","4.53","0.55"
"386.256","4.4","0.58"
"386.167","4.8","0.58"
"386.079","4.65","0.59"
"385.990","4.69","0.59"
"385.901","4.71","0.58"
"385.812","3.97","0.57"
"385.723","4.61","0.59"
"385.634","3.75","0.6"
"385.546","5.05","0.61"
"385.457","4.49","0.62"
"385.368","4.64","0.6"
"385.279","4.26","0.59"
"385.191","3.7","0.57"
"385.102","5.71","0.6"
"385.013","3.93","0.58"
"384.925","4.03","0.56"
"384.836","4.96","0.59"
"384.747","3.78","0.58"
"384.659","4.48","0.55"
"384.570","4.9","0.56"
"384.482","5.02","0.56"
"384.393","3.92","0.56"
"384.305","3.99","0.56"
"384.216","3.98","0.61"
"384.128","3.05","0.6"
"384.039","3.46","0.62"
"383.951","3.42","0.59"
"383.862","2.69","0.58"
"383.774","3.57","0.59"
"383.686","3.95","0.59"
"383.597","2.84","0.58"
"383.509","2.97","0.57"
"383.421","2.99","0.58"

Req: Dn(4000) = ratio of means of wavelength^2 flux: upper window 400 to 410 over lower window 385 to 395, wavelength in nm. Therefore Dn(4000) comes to 1.51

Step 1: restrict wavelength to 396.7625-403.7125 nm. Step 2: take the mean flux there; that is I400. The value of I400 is 5.9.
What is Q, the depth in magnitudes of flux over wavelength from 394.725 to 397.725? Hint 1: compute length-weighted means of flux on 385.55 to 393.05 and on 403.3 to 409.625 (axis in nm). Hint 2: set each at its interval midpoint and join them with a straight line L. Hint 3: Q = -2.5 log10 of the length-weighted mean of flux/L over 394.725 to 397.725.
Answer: 0.25 mag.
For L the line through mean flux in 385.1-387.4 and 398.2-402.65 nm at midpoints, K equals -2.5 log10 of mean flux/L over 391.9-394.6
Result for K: 0.297 mag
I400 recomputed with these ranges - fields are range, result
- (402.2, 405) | 6.58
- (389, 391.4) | 4.86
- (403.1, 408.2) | 6.35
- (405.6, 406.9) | 6.25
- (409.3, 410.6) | 5.29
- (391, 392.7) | 5.04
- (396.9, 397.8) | 3.51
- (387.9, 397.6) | 4.36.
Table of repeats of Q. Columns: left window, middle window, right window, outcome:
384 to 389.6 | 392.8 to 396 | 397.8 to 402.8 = 0.22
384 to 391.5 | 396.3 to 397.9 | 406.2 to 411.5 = 0.43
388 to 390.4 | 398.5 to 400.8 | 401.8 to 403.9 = -0.03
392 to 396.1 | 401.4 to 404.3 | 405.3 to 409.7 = -0.20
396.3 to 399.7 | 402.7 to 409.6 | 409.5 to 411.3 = -0.23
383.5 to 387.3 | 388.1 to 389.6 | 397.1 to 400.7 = 0.22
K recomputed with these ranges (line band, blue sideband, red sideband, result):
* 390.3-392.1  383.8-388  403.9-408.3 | -0.066 mag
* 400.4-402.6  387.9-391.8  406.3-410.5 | -0.165 mag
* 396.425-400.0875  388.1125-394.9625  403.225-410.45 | 0.042 mag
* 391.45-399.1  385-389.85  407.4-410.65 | 0.079 mag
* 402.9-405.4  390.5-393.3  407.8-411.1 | -0.210 mag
